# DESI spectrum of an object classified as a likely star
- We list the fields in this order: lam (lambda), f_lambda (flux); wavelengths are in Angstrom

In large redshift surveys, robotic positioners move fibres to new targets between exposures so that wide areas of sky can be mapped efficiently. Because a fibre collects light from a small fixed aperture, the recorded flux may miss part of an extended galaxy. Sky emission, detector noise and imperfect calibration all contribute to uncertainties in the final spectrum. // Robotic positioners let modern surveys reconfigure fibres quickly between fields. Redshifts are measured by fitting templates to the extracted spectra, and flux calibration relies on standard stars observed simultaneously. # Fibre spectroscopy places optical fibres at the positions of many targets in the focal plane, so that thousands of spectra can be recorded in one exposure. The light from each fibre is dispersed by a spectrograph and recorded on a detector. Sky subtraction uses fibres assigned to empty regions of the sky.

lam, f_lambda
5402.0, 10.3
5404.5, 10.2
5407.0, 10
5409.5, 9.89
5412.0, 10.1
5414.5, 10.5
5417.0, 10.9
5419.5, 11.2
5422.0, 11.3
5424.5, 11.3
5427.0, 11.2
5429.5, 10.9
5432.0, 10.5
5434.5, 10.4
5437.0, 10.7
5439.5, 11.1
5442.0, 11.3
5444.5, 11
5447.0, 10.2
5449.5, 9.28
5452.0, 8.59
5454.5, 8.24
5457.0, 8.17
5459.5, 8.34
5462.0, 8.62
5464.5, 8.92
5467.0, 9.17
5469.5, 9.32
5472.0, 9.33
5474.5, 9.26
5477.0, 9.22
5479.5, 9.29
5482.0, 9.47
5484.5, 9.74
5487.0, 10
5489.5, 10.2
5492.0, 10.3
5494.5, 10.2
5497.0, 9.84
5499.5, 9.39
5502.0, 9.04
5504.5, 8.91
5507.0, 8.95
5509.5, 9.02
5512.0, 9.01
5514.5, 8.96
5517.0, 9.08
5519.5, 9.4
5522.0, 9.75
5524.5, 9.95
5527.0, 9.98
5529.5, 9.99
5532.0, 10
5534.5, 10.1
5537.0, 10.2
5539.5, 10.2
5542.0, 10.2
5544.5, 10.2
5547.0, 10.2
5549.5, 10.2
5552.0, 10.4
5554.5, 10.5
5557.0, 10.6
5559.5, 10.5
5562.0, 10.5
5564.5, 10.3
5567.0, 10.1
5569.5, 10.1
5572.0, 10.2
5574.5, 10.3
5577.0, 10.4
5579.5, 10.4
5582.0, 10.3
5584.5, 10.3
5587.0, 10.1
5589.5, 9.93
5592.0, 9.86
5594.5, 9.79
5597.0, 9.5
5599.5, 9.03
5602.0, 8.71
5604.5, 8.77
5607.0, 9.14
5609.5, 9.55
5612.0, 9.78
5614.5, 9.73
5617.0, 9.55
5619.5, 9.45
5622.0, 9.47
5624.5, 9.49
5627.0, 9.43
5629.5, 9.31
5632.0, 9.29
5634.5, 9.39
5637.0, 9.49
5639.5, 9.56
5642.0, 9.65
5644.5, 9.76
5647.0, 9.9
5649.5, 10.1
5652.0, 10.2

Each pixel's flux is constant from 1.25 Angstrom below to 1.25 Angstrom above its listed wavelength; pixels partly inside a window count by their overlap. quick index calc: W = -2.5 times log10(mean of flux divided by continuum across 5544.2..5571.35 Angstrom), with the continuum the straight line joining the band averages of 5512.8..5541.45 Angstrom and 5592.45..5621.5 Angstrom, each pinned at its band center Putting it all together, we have -0.08 mag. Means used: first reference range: 9.78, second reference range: 9.38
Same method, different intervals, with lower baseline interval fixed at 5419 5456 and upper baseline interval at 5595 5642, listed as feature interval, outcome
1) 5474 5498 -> 0.04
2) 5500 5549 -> 0.03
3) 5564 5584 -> -0.07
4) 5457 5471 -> 0.17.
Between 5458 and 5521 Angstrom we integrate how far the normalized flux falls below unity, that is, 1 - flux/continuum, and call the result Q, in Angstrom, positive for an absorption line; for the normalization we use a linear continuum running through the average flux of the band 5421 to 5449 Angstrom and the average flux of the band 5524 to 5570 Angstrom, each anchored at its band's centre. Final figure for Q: 7.4 Angstrom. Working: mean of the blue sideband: 10.9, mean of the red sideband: 10.2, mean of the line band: 9.32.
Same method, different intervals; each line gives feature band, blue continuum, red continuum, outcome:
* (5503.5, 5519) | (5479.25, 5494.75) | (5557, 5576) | 1.6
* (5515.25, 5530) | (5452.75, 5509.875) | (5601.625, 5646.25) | -0.5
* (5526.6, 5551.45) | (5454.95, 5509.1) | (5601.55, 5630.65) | -2.1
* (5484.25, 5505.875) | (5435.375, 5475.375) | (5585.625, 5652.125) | -0.5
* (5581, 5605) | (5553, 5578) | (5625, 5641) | 0.8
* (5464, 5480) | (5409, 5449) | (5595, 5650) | 1.9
